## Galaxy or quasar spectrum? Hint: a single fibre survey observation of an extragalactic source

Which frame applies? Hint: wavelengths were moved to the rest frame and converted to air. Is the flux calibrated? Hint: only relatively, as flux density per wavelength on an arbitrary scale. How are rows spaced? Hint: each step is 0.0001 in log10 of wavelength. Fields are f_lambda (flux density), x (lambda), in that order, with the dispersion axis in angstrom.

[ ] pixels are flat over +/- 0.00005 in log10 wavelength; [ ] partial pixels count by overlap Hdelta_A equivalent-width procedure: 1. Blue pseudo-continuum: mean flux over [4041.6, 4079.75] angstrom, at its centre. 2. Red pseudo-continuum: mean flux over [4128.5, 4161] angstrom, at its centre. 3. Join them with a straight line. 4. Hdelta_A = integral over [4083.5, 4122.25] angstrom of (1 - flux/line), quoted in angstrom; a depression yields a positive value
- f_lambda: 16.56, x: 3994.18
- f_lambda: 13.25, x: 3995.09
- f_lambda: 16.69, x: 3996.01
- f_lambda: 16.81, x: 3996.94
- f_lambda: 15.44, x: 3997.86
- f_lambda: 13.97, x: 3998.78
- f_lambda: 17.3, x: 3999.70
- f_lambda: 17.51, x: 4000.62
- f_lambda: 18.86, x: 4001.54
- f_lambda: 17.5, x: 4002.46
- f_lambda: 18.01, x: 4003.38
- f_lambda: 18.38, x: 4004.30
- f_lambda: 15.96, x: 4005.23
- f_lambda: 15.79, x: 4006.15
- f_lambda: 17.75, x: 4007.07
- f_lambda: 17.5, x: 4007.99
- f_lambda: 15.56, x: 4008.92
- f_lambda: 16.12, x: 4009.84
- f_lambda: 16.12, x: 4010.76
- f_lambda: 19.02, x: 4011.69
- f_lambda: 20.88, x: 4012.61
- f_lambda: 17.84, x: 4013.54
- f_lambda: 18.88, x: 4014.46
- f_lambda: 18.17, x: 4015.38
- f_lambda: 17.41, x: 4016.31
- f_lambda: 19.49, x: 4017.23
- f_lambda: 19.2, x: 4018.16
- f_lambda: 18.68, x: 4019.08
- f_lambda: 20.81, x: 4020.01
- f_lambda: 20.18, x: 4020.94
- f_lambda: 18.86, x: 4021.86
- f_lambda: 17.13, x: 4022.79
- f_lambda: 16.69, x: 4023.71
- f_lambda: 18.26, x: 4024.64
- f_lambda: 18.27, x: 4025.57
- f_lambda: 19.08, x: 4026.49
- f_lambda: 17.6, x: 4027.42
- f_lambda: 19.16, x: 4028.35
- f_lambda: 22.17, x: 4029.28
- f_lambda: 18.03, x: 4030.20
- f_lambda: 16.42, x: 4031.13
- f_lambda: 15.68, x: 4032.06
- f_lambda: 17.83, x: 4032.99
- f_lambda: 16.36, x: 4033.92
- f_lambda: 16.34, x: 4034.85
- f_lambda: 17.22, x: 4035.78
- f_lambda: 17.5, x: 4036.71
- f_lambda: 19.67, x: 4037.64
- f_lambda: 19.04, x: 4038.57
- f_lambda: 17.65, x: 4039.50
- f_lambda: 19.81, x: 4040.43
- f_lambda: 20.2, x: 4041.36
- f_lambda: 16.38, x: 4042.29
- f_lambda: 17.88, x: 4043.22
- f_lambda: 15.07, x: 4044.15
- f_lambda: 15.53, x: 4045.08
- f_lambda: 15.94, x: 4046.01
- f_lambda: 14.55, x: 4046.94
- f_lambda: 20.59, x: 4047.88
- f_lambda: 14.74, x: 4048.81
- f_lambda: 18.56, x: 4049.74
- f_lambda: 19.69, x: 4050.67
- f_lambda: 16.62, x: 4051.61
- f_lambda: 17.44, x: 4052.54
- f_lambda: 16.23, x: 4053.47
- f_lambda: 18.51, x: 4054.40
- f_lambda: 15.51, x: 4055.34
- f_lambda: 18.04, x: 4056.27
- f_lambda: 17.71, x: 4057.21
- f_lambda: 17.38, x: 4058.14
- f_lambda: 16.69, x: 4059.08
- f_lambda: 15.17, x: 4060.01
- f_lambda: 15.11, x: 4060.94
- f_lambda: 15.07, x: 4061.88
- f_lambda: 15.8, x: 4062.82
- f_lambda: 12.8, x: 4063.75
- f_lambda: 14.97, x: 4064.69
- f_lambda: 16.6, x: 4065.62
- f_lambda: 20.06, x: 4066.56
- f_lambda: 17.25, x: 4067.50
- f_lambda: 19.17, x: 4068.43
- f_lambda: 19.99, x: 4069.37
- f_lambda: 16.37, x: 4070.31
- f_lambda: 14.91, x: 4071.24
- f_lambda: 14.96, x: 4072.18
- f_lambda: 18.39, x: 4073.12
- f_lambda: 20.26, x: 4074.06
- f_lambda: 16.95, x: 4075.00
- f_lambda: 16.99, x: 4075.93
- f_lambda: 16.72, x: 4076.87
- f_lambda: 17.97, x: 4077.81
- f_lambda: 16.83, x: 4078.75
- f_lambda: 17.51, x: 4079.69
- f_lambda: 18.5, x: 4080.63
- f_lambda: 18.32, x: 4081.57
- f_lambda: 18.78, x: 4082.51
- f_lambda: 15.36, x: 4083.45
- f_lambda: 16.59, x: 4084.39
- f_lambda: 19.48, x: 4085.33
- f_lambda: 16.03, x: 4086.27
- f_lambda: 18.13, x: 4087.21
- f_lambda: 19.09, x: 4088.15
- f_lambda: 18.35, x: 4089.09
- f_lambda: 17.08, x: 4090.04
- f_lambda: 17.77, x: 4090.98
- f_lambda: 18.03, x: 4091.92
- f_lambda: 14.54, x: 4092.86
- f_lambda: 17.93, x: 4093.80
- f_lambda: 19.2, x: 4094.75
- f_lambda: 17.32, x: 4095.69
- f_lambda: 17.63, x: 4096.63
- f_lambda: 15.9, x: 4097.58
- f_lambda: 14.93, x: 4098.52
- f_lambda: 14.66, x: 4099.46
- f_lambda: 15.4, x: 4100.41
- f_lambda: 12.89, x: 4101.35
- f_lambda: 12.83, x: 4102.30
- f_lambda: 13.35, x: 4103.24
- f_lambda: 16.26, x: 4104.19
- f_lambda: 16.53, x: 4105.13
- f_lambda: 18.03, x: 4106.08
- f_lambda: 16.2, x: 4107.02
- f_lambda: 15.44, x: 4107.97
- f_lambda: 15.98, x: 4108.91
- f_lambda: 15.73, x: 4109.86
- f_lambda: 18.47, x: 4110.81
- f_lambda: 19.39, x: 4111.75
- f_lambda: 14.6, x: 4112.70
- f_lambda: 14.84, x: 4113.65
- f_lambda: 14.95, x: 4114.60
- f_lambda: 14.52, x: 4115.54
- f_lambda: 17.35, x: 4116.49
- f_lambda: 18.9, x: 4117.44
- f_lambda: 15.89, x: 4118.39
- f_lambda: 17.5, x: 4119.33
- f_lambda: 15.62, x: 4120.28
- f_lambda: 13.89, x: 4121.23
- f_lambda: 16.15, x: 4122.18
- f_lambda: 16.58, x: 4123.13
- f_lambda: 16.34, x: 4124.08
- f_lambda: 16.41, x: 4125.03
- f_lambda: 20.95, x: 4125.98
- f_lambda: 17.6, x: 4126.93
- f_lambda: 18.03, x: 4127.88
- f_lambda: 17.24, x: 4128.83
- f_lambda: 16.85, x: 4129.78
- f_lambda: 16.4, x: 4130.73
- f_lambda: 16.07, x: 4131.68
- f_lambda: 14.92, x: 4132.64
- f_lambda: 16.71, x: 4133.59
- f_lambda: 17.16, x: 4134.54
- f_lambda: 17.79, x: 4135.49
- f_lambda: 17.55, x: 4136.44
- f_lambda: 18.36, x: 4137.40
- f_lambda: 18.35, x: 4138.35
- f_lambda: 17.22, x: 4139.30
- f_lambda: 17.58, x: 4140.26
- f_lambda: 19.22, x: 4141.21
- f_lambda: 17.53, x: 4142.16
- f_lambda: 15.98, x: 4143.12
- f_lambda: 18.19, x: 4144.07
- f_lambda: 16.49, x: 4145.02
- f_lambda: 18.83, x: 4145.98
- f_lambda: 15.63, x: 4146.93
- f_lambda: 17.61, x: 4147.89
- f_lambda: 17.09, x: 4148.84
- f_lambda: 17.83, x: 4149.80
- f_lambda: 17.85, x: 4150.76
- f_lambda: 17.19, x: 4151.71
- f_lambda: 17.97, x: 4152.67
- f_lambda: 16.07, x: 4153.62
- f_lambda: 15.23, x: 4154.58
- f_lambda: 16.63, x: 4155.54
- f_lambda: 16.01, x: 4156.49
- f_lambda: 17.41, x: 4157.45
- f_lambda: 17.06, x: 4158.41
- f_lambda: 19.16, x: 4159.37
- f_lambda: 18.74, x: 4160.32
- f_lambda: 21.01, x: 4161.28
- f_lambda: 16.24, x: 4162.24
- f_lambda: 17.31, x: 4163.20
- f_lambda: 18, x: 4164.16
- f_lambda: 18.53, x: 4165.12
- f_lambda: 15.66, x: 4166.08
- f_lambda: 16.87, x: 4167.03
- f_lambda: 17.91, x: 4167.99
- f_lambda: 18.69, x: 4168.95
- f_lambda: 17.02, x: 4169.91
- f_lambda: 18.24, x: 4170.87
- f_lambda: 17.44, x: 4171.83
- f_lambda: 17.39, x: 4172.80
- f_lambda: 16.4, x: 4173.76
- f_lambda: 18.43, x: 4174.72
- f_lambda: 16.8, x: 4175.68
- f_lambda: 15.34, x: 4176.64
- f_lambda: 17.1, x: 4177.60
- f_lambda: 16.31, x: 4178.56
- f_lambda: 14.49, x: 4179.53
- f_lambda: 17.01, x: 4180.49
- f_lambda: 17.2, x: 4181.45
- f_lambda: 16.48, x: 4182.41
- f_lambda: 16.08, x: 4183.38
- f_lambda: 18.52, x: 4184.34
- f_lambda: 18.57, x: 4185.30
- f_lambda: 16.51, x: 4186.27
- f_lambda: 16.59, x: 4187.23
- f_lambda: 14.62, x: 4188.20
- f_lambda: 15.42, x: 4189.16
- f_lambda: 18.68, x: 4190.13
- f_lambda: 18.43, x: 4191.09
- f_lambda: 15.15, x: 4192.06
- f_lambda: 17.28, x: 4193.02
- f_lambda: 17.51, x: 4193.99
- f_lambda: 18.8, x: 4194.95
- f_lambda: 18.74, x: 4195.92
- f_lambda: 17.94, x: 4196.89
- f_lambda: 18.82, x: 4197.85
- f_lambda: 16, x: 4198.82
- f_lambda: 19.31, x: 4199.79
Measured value 1.5 angstrom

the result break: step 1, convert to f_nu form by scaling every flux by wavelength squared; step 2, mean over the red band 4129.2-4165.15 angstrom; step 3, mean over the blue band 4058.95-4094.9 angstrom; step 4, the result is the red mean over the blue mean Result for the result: 1.05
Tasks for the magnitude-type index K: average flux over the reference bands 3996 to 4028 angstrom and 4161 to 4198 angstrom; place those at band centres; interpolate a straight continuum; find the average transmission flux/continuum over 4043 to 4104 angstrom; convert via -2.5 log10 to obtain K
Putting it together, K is 0.05 mag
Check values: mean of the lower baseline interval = 17.8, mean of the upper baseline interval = 17.2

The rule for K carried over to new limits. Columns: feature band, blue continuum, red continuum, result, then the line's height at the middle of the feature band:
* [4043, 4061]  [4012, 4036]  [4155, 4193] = 0.08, 18.1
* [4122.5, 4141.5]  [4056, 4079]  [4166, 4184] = -0.03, 16.9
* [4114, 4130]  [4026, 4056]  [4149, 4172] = 0.05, 17.5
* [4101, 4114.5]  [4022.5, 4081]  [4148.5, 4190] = 0.10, 17.2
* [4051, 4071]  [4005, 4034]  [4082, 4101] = 0.05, 17.5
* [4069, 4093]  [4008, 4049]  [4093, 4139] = -0.03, 17.1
